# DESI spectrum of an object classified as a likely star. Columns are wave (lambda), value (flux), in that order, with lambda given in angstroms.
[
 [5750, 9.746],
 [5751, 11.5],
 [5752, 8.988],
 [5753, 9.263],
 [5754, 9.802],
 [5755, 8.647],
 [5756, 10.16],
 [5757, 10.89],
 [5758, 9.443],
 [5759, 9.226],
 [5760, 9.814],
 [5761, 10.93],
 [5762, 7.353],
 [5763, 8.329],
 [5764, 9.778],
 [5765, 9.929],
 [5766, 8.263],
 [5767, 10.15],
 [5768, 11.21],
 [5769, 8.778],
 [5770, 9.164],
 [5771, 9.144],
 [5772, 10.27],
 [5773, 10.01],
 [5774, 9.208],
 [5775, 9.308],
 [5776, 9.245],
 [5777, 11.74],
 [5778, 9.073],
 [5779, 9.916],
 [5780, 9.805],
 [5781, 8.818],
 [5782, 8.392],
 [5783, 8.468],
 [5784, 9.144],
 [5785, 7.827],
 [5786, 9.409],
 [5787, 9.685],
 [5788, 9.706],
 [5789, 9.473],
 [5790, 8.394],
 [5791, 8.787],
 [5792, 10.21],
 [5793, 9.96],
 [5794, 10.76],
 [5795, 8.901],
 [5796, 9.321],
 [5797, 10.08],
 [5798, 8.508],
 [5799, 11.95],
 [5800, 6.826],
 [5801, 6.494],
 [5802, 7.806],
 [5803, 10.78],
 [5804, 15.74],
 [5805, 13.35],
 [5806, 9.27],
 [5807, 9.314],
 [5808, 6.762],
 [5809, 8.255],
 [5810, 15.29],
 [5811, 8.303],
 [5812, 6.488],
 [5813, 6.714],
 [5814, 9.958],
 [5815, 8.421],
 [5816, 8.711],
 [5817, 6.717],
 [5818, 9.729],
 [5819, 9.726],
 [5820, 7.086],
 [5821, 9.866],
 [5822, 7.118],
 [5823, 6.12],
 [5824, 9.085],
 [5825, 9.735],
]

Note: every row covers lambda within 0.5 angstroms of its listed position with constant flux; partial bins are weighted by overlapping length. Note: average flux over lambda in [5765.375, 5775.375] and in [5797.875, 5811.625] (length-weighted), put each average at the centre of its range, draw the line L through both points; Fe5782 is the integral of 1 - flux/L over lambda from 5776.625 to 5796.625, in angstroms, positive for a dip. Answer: 0.7 angstroms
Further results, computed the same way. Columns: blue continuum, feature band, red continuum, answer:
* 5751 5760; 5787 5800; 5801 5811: 0.8 angstroms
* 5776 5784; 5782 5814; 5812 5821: -1.9 angstroms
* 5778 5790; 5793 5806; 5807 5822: -1.6 angstroms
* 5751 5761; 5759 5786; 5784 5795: 0.5 angstroms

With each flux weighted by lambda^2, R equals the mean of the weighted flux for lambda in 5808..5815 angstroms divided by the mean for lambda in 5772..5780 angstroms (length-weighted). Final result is 0.9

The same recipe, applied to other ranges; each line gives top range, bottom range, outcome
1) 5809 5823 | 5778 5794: 0.95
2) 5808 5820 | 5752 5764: 0.95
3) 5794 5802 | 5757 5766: 0.96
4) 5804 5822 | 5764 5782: 0.97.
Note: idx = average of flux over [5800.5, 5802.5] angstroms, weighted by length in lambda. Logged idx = 7.15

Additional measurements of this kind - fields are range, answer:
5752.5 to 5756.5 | 9.47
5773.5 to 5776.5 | 9.25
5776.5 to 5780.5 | 10.1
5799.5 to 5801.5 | 6.66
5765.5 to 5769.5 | 9.6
